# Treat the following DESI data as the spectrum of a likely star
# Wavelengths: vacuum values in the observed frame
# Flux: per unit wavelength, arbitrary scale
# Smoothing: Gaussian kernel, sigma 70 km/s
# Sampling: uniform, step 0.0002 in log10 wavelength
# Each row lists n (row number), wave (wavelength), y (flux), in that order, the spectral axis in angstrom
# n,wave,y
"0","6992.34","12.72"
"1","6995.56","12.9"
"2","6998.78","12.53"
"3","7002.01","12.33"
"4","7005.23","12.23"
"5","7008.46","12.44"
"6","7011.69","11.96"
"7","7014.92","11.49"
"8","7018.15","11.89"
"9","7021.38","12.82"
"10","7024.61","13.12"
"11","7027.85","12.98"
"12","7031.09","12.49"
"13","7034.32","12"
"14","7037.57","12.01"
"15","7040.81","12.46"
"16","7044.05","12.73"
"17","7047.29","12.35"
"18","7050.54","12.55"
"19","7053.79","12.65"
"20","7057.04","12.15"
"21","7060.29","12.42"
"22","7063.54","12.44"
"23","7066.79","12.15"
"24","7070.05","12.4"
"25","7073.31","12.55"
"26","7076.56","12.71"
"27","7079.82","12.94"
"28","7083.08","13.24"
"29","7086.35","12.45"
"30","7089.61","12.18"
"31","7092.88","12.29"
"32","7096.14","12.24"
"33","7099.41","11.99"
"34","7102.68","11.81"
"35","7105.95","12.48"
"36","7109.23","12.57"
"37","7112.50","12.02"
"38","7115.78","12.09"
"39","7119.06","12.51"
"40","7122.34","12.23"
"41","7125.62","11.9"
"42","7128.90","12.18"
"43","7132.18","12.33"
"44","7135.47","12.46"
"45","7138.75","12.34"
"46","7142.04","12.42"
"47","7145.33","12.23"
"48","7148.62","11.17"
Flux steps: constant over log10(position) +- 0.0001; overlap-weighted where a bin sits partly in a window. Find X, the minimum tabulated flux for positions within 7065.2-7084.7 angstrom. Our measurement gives 12.15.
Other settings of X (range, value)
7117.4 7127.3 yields 11.9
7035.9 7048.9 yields 12.01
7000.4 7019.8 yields 11.49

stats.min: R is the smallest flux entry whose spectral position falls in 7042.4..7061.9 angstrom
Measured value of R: 12.15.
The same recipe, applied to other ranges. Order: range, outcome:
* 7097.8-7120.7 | 11.81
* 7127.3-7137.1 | 12.18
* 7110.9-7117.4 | 12.02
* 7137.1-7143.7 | 12.34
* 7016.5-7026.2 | 11.89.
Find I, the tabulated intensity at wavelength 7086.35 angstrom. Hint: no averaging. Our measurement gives 12.45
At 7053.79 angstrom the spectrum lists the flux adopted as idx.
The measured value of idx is 12.65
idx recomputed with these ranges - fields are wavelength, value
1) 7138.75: 12.34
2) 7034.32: 12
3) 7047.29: 12.35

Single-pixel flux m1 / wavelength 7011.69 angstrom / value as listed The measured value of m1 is 11.96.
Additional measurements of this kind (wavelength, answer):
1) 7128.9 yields 12.18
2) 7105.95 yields 12.48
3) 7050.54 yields 12.55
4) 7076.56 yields 12.71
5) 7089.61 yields 12.18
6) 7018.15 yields 11.89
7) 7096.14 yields 12.24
